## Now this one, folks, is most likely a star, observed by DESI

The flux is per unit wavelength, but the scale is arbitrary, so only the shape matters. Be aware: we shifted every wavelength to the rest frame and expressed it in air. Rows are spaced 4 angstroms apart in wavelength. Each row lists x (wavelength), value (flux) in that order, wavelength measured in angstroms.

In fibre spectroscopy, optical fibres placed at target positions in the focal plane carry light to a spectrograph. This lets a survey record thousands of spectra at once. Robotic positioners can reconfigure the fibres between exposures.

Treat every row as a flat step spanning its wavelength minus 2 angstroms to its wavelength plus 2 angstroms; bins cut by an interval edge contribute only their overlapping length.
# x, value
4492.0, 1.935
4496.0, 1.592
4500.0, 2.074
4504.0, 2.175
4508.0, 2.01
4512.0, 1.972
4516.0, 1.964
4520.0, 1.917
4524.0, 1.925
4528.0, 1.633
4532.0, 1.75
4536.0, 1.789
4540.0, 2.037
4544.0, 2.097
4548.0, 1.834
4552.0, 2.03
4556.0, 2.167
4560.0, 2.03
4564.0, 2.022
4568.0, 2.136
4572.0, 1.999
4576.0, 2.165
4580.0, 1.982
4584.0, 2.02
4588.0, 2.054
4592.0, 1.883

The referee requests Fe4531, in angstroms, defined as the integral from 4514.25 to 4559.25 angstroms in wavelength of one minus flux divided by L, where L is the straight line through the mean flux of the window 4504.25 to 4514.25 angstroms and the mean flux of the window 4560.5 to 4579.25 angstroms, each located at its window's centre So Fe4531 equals 2.6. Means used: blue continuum 2.02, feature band 1.92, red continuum 2.07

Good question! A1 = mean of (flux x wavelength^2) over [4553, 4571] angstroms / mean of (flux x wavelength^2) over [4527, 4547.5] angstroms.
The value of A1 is 1.1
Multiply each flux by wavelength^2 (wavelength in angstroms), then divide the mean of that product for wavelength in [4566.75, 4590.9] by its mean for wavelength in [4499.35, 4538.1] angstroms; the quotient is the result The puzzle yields 1.1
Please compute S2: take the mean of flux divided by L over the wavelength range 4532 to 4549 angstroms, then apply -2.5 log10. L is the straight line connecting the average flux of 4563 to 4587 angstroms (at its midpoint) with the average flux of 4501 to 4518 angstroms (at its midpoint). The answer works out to 0.066 mag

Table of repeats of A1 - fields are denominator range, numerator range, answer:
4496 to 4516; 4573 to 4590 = 1.06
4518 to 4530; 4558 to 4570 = 1.15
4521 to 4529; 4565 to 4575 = 1.17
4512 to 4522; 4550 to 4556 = 1.08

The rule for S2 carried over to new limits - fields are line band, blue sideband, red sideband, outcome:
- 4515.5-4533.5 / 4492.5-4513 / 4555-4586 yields 0.09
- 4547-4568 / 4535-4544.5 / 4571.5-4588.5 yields -0.02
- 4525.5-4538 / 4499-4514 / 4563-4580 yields 0.19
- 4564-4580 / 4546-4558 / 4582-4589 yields -0.03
